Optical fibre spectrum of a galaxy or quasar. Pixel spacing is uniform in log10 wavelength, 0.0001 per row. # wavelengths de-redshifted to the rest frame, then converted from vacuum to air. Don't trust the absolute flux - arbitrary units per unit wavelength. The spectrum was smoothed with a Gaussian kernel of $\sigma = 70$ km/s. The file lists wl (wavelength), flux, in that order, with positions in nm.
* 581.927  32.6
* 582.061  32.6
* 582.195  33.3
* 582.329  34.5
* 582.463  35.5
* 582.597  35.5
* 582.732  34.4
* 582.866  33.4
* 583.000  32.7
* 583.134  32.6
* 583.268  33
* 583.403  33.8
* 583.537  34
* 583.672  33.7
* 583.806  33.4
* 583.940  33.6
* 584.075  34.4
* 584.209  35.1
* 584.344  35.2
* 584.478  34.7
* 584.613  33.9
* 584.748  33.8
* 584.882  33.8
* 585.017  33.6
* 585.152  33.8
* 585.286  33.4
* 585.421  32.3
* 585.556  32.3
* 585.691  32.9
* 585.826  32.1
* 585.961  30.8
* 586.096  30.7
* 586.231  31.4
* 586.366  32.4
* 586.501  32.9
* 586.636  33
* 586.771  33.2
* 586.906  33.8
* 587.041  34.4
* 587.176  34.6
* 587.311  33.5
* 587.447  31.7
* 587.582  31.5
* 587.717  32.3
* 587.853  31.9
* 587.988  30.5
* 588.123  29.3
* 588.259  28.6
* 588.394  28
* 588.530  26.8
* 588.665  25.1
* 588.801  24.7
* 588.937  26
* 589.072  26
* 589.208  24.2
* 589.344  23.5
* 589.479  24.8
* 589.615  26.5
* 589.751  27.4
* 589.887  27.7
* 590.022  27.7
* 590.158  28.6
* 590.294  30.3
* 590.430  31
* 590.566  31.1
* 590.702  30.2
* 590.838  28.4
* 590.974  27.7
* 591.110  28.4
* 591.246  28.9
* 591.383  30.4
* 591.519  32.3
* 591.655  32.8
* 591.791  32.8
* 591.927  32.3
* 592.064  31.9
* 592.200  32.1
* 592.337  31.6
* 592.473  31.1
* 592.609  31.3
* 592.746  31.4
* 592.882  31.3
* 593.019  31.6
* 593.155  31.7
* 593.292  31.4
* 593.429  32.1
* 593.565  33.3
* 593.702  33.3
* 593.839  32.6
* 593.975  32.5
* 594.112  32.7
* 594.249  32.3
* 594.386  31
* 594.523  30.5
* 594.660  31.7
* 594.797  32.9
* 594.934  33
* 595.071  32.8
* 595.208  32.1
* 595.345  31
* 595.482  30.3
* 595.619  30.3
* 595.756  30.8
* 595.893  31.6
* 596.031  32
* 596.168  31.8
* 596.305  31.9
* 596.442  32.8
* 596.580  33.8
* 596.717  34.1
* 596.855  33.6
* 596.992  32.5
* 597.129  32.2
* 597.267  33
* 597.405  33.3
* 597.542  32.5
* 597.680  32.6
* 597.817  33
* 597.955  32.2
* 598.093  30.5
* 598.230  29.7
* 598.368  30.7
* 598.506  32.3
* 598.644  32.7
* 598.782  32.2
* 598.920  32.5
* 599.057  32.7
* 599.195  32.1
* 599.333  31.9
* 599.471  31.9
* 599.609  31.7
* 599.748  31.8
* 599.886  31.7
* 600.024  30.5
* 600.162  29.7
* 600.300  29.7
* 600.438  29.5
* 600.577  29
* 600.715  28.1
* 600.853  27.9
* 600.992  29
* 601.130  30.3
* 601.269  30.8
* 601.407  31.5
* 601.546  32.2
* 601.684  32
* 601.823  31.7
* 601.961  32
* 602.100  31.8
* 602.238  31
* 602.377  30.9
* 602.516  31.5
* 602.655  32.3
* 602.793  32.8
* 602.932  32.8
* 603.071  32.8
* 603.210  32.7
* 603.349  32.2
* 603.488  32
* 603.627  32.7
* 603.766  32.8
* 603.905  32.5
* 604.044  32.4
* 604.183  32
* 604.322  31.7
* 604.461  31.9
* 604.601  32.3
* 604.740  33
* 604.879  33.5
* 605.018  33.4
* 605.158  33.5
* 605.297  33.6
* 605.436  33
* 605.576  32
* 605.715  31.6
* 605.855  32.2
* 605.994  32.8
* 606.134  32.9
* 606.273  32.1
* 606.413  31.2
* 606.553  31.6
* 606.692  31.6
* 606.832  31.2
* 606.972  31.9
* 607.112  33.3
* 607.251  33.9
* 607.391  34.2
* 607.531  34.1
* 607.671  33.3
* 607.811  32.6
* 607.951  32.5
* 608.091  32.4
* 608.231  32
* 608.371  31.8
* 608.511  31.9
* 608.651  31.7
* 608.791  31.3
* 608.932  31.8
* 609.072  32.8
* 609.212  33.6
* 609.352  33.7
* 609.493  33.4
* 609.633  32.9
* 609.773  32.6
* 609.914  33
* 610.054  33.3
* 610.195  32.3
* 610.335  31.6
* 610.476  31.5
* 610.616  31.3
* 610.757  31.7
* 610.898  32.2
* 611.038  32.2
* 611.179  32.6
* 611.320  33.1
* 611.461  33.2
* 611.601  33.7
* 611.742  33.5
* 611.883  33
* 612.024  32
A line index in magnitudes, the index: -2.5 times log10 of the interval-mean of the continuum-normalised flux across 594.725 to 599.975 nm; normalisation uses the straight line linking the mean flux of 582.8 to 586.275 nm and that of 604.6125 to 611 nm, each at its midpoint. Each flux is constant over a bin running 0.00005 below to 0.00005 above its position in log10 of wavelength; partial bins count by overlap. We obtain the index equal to 0.02 mag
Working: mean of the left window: 33.3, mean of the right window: 32.5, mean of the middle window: 32.1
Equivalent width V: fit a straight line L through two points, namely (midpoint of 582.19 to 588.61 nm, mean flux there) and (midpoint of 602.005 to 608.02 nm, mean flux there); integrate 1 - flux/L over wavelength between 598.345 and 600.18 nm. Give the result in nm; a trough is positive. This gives 0.04 nm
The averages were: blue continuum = 32.8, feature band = 31.8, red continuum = 32.5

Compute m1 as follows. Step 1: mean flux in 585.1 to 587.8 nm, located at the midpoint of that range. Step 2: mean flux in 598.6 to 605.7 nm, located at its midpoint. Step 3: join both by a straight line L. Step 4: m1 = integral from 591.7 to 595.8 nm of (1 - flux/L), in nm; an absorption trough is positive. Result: 0.04 nm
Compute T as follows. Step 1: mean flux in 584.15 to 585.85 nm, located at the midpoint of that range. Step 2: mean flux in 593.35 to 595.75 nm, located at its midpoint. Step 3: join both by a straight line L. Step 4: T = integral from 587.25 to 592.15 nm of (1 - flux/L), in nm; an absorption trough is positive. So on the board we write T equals 0.565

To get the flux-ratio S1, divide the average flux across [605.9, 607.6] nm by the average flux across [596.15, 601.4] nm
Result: 1.03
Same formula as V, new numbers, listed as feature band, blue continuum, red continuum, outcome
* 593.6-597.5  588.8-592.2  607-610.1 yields -0.30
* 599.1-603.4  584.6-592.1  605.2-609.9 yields 0.09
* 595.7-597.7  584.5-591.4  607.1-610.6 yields -0.08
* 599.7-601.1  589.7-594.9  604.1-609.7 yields 0.10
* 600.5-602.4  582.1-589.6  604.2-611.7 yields 0.10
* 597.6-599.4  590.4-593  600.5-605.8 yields -0.03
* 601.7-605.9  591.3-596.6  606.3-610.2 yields 0.00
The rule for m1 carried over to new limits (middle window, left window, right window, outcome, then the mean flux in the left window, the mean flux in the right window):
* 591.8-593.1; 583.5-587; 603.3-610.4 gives 0.05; 33.2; 32.5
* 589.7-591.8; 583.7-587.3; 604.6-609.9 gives 0.22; 33.3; 32.6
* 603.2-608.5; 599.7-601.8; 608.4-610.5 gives -0.16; 30.3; 32.5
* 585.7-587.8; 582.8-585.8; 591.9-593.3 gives 0.03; 33.6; 31.6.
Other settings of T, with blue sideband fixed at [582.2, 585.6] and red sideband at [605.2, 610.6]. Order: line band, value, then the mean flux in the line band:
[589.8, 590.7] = 0.11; 29.4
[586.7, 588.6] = 0.13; 31.4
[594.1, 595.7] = 0.08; 31.7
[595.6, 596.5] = 0.04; 31.7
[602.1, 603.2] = 0.03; 32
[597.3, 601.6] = 0.24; 31.2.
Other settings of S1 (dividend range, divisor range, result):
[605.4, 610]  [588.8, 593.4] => 1.10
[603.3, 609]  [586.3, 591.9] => 1.09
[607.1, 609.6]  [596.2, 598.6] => 1.01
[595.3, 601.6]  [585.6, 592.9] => 1.05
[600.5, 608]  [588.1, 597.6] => 1.05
